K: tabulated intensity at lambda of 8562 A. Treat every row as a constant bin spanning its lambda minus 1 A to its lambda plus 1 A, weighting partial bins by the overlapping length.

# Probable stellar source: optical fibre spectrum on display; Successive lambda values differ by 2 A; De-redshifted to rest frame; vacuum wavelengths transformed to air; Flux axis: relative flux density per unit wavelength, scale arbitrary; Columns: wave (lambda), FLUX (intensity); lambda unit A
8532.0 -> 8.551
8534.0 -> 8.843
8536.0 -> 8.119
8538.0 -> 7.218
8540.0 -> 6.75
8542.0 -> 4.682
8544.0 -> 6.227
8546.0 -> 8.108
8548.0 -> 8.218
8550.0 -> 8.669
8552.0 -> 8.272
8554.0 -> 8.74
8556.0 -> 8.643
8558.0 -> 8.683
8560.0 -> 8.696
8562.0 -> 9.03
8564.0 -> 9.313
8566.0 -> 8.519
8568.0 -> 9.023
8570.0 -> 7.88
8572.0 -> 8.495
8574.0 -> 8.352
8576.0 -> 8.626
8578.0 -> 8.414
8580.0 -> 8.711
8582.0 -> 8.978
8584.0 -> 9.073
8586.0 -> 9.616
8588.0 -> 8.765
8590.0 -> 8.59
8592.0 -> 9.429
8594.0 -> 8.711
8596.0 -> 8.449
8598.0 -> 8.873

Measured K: 9.03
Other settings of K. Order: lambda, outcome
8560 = 8.696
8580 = 8.711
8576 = 8.626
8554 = 8.74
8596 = 8.449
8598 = 8.873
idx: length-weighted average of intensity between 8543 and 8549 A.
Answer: 7.52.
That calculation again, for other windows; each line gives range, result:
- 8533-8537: 8.48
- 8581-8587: 9.22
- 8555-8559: 8.66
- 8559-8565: 9.01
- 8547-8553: 8.39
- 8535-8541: 7.36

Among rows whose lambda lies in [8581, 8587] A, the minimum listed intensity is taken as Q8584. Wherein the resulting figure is 8.978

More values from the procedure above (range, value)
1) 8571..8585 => 8.352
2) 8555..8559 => 8.643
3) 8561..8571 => 7.88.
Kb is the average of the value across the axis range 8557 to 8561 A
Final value 8.69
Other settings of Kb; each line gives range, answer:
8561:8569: 8.97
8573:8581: 8.53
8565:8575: 8.45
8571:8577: 8.49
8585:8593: 9.1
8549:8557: 8.58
